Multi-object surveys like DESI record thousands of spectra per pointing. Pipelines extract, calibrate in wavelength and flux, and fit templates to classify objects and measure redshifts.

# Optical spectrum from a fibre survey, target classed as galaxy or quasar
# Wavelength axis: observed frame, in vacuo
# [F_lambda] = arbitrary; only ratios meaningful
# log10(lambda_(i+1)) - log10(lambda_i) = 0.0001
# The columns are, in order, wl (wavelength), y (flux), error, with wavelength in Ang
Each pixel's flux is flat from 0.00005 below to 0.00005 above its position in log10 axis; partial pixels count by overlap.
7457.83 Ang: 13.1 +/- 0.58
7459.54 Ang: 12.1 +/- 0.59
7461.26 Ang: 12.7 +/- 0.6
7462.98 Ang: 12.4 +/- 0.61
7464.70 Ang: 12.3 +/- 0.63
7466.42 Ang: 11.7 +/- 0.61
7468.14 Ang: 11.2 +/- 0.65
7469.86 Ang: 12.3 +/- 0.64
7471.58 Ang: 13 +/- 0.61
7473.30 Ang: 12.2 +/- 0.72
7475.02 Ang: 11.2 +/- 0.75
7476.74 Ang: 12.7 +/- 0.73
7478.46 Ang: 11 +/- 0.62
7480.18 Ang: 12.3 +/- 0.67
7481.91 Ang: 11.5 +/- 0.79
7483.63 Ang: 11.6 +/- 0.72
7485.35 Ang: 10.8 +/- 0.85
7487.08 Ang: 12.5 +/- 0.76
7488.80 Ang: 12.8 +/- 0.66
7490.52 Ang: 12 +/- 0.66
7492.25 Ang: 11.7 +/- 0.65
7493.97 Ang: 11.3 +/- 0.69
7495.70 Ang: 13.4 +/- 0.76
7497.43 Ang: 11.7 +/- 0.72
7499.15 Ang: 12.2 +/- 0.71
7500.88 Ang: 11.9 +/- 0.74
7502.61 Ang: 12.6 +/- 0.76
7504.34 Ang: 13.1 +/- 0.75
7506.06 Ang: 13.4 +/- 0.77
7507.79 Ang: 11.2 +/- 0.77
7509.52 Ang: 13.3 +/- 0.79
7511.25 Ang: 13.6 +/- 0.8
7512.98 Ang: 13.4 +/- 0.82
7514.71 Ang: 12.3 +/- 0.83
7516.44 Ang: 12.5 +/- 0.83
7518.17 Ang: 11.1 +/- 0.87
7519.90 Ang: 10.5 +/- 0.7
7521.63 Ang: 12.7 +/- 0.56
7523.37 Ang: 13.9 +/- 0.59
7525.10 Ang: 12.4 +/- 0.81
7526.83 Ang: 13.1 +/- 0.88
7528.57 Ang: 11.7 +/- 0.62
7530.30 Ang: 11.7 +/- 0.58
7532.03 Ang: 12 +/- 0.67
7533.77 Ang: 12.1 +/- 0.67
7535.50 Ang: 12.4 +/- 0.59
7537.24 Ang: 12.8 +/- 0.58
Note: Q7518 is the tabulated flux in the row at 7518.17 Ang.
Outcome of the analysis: 11.1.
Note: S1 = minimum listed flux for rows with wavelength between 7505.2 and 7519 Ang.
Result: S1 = 11.1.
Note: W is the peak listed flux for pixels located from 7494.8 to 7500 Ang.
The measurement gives 13.4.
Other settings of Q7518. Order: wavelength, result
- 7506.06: 13.4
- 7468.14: 11.2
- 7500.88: 11.9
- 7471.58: 13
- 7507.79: 11.2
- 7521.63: 12.7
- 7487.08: 12.5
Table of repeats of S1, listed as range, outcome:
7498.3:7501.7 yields 11.9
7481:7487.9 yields 10.8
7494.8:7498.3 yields 11.7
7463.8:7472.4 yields 11.2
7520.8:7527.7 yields 12.4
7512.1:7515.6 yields 12.3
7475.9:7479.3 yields 11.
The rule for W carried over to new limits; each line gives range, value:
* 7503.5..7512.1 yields 13.6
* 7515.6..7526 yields 13.9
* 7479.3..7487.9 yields 12.5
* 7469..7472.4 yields 13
